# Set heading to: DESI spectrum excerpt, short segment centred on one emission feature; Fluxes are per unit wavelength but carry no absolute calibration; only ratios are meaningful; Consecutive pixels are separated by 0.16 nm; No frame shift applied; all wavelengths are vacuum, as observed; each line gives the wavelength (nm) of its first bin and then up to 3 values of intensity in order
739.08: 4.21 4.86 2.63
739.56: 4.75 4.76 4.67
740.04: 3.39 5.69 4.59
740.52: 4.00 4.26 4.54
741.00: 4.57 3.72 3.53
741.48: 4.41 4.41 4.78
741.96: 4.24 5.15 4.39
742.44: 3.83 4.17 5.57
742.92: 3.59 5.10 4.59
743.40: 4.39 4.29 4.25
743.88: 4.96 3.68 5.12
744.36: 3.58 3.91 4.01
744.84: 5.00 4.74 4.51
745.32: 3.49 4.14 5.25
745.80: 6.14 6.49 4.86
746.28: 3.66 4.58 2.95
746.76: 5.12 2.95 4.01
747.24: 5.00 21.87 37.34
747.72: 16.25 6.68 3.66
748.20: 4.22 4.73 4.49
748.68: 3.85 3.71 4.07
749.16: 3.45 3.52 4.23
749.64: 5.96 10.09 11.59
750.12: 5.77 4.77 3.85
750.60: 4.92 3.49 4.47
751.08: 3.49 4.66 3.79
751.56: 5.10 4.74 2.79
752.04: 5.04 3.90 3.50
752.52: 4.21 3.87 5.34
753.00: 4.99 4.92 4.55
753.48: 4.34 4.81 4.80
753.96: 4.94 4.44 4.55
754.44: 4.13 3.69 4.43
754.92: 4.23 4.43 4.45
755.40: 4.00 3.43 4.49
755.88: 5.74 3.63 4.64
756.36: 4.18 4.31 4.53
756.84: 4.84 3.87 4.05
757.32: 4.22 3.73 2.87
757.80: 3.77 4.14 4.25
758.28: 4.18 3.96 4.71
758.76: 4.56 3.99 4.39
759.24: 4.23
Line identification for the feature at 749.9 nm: [N II] 6583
